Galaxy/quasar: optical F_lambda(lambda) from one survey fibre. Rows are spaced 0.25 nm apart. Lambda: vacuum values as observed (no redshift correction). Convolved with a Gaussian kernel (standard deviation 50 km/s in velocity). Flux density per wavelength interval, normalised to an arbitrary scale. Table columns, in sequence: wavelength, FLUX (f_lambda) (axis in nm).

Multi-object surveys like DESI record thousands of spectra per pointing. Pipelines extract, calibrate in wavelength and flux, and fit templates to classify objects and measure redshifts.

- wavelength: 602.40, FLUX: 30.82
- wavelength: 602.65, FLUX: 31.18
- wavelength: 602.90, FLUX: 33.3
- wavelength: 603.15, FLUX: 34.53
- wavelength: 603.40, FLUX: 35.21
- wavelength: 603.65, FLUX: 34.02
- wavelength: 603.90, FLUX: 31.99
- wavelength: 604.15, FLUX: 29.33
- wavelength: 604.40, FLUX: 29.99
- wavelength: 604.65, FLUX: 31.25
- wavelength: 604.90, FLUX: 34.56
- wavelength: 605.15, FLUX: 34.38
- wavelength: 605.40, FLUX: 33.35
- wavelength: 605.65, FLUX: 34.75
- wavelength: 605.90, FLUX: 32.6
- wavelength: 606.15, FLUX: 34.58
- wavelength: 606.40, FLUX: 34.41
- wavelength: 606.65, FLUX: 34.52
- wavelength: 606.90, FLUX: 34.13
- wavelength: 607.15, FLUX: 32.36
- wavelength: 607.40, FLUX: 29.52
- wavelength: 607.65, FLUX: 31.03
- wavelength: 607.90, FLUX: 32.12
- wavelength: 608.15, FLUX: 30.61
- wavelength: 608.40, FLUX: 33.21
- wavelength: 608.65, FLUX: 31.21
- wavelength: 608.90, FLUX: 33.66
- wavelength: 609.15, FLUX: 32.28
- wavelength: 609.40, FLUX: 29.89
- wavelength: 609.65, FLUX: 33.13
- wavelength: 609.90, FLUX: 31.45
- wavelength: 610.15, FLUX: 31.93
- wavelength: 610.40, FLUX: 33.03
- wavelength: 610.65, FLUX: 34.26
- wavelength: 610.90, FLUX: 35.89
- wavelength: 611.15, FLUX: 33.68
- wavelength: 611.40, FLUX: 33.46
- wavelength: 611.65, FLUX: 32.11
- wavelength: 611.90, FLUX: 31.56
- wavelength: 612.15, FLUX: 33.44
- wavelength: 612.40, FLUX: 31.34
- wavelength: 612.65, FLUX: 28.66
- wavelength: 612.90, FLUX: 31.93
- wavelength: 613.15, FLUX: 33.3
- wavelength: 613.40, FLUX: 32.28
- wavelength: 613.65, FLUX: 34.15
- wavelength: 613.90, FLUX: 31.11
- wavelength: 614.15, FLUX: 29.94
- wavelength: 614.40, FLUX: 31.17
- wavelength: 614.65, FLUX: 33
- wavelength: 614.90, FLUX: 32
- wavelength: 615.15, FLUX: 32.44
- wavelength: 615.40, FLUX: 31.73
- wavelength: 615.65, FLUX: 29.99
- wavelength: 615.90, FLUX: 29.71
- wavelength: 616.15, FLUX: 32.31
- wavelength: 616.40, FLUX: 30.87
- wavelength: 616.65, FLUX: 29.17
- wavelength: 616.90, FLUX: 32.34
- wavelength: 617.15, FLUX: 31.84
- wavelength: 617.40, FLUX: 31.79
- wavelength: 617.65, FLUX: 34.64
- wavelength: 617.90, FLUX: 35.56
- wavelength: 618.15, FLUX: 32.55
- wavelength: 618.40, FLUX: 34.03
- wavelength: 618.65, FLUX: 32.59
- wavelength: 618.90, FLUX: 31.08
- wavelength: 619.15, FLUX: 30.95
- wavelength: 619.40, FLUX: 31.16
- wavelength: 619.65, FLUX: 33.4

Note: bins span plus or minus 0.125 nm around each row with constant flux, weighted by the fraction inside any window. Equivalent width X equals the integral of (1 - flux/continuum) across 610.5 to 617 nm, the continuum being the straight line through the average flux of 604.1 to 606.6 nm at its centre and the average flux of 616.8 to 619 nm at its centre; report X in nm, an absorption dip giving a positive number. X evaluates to 0.20 nm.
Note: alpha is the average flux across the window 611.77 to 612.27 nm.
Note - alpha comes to 32.5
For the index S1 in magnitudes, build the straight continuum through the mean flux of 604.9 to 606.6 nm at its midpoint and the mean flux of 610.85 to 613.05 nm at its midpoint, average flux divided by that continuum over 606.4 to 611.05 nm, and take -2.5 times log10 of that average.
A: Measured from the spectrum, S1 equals 0.02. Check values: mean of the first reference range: 34.1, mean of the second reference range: 32.3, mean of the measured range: 32.5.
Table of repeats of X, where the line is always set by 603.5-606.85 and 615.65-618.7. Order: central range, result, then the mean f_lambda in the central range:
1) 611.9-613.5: 0.04 nm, 31.8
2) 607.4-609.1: 0.05 nm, 31.8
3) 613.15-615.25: 0.02 nm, 32.1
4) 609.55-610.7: 0.00 nm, 32.7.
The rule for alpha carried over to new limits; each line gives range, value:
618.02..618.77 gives 33.1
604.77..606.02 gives 33.9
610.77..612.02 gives 33.4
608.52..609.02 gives 32.4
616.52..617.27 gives 31.1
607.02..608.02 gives 31.3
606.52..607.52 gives 32.7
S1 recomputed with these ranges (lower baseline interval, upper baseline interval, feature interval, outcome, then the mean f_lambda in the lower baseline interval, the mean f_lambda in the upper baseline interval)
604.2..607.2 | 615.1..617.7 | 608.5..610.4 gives 0.02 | 33.3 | 31.4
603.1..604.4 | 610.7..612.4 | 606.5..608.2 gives 0.03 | 32.6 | 33.2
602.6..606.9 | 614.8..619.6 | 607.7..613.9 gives 0.01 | 33.2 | 32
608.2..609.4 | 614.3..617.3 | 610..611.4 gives -0.06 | 32.2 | 31.4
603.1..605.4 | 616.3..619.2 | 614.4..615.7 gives 0.02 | 32.8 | 32.3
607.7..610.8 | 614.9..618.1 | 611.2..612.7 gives 0.00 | 32.2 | 31.9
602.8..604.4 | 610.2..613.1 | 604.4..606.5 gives -0.02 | 32.8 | 32.7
